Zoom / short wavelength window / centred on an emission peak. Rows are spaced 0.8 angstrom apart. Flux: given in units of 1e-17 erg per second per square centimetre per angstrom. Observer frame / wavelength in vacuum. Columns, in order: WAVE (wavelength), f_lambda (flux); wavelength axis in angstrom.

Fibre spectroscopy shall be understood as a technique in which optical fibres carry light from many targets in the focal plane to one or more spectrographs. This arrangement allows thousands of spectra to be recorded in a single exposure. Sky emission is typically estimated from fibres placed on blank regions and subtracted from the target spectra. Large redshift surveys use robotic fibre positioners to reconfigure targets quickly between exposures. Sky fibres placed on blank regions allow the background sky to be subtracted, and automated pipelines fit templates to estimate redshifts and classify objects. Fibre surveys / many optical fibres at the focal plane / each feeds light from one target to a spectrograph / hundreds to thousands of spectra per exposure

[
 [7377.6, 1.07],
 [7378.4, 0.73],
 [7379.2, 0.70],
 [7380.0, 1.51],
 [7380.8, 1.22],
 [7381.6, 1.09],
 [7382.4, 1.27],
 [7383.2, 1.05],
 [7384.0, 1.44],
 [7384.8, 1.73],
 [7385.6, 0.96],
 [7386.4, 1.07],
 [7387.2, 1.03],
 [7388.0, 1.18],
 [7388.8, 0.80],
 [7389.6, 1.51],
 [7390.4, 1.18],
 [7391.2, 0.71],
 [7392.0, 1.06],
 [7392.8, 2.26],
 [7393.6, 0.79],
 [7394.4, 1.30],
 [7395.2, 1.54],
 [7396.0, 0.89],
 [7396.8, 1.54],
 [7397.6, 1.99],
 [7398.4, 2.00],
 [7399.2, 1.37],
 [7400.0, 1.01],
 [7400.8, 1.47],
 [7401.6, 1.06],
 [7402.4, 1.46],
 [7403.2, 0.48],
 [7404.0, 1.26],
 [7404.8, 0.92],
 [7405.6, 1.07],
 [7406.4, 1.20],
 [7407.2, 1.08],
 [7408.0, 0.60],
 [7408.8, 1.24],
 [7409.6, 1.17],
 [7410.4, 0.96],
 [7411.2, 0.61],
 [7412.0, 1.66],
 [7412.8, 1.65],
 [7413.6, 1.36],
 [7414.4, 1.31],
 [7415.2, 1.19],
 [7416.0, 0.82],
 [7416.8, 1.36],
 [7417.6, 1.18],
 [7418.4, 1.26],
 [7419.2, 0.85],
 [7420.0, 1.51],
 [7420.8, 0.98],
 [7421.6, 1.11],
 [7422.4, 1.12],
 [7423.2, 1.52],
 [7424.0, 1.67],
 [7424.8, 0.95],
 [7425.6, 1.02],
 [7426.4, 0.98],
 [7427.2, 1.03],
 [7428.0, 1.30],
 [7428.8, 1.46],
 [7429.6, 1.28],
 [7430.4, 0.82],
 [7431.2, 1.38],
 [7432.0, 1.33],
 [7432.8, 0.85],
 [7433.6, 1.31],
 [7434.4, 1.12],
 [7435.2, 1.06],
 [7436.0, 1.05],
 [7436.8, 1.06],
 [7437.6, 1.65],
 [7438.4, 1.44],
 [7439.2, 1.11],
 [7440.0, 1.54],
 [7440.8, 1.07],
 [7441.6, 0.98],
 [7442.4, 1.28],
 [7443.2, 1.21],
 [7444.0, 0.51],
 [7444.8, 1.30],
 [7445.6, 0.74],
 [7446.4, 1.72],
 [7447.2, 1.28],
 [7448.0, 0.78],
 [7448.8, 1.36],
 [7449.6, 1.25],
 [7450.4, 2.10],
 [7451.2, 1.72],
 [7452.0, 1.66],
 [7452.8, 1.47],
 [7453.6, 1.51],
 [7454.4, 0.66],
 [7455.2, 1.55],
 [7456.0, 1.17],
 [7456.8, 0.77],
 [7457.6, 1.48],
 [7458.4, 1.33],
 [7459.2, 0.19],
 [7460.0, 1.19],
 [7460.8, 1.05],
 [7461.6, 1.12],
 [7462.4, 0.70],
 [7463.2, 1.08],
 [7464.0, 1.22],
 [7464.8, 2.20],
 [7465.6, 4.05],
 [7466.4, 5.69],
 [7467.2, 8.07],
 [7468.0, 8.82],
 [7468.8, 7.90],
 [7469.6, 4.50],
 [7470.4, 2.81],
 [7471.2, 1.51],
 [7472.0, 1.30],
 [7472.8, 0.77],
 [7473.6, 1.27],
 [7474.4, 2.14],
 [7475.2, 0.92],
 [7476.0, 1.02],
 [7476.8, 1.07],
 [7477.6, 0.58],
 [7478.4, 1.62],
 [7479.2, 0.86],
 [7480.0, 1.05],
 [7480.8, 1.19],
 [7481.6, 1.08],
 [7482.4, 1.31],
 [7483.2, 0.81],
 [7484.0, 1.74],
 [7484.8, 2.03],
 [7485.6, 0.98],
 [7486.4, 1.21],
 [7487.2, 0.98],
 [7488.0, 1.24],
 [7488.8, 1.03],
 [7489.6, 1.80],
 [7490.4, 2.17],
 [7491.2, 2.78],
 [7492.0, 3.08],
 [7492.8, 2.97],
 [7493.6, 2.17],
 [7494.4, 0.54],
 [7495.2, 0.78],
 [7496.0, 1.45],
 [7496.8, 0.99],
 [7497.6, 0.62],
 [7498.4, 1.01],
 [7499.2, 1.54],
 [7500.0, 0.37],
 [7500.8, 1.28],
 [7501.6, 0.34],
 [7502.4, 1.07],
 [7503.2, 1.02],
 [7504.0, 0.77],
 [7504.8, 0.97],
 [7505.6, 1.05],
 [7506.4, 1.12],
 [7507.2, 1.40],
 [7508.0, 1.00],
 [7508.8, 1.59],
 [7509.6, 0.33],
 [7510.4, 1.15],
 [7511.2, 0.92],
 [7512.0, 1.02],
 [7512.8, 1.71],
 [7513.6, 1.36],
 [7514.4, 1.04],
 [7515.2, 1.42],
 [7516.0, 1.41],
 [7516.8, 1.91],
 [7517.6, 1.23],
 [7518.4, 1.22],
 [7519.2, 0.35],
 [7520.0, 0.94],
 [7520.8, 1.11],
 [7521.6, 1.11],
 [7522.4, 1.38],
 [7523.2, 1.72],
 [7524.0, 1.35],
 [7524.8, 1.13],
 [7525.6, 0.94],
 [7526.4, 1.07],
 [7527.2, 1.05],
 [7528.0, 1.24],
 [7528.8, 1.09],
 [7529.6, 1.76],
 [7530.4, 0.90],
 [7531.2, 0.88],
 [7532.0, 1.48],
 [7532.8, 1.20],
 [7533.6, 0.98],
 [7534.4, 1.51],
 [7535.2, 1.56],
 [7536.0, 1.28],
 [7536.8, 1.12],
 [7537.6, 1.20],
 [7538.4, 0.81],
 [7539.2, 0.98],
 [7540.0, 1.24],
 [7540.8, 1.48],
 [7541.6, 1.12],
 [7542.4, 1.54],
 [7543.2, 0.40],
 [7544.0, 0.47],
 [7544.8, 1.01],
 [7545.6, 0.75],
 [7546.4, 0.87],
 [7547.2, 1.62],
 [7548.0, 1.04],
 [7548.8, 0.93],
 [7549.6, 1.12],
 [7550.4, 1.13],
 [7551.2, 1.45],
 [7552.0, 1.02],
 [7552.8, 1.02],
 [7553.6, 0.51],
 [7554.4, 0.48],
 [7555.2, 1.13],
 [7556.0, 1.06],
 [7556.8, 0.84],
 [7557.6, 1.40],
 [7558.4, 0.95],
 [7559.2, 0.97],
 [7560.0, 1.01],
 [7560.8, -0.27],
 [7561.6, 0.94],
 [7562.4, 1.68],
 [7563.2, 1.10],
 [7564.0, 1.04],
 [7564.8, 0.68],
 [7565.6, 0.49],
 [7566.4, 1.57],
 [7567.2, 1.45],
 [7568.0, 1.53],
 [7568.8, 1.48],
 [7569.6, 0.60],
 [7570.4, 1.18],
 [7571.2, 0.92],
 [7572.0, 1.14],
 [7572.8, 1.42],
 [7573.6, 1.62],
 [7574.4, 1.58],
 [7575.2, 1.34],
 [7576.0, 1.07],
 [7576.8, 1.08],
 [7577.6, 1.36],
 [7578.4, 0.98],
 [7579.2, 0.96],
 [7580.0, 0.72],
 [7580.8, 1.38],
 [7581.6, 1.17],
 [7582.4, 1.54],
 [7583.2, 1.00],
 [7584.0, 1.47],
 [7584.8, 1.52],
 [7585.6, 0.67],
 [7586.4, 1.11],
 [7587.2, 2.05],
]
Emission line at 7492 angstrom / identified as [N II] 6583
